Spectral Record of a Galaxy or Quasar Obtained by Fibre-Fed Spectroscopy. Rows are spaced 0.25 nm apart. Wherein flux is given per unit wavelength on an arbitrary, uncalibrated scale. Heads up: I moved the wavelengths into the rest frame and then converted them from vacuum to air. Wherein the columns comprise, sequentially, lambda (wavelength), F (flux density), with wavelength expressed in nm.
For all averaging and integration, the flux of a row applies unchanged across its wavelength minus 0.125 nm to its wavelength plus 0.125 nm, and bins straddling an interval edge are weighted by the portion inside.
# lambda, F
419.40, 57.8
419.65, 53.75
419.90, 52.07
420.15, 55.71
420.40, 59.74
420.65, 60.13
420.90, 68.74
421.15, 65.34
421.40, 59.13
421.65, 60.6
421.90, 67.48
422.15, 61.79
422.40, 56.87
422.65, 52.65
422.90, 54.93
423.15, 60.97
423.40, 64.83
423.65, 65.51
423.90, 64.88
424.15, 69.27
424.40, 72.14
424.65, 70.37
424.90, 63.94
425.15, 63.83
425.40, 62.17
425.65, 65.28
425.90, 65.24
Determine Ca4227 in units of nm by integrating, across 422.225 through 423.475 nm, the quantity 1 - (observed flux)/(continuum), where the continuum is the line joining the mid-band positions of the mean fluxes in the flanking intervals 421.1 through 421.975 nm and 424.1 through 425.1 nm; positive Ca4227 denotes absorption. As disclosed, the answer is 0.140 nm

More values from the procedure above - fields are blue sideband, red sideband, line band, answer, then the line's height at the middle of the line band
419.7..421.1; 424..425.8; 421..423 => 0.06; 61.9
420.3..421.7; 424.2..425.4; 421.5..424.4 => 0.12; 64.8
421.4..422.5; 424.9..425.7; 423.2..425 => -0.12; 62.9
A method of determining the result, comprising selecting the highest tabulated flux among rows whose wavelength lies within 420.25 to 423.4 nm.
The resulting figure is 68.74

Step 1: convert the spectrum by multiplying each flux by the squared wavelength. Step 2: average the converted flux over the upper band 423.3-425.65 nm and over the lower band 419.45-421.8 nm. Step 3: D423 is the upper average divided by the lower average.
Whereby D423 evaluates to 1.13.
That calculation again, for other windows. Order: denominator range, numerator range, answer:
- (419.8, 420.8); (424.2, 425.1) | 1.22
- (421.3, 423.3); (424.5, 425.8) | 1.11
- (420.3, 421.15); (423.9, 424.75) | 1.12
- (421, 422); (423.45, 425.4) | 1.07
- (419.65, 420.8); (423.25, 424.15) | 1.17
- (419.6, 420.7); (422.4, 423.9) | 1.08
